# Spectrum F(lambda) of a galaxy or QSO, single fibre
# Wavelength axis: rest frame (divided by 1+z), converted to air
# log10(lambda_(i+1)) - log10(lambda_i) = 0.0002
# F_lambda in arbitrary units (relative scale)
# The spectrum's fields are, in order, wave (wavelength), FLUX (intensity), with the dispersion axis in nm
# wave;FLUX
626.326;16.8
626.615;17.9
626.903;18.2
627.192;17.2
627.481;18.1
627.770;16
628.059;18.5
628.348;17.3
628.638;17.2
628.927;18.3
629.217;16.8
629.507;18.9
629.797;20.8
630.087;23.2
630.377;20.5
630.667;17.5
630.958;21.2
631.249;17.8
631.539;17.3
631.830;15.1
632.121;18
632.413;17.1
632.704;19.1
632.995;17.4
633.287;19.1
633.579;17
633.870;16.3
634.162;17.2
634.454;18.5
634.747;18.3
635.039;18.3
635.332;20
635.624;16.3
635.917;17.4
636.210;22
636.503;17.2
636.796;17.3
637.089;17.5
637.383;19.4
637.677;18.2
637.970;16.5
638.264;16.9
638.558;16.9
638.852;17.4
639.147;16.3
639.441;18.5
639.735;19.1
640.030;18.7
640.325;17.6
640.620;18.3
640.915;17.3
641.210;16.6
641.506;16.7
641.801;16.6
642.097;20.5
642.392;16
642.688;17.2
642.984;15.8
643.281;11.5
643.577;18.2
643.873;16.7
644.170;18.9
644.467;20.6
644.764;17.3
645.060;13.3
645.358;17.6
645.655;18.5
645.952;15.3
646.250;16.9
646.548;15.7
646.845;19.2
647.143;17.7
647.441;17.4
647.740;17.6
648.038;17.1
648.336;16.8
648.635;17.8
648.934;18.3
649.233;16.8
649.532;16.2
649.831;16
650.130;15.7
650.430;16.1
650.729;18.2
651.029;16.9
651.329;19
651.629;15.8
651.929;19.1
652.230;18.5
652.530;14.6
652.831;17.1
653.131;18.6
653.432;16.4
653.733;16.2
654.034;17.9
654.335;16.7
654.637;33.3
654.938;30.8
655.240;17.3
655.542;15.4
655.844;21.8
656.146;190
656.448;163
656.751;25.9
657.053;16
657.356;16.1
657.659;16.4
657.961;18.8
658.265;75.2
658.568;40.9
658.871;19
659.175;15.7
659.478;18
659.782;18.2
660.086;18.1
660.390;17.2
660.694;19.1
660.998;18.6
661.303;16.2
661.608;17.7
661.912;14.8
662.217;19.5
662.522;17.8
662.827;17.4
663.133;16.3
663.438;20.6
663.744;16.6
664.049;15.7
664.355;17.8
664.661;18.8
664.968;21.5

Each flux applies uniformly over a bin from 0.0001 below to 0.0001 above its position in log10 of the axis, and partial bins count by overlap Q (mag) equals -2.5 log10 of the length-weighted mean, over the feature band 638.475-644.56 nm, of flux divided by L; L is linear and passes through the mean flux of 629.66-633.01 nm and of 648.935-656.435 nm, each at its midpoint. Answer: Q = 0.31 mag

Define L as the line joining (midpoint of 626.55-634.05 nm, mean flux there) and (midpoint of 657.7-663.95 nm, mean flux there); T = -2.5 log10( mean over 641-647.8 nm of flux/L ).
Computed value 0.16 mag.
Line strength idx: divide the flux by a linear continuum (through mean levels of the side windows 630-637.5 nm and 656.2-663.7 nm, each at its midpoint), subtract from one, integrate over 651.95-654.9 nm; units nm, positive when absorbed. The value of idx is 0.81 nm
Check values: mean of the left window 18.3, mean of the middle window 19.3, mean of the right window 29.3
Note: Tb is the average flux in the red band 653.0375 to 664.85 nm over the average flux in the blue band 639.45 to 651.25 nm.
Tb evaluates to 1.67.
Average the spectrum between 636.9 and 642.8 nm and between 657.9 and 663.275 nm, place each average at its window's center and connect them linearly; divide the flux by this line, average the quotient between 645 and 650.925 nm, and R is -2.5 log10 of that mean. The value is 0.15 mag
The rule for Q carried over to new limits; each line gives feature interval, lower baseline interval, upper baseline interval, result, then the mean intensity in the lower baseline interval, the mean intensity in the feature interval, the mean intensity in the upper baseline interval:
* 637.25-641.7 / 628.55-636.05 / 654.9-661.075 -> 0.32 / 18.3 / 17.6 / 38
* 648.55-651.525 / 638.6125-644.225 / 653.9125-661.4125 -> 0.49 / 17.2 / 17.1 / 35.2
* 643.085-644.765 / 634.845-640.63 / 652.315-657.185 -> 0.44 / 18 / 17.1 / 39.3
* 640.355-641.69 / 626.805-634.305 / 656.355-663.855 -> 0.21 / 18.1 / 17.2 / 25.9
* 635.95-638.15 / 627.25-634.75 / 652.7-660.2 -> 0.21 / 18.2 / 18.2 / 35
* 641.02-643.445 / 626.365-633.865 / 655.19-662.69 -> 0.45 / 18.2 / 16.4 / 34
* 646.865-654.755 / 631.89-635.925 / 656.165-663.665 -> 0.41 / 17.8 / 17.7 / 30.1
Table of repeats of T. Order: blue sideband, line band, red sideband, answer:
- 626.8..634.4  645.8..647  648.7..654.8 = 0.07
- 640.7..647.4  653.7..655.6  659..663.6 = -0.24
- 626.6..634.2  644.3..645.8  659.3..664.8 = 0.03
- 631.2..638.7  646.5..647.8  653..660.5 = 0.48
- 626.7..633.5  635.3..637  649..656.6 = 0.19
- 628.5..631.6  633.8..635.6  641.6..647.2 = 0.02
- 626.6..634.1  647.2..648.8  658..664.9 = 0.15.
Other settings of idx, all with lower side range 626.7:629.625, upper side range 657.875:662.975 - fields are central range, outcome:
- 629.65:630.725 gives -0.167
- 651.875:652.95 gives 0.208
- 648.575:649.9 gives 0.242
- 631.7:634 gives 0.118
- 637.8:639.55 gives 0.197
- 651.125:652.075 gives 0.147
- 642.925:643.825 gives 0.211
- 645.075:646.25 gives 0.210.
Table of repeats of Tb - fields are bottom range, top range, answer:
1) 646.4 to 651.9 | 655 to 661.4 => 2.16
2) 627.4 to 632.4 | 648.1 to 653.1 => 0.93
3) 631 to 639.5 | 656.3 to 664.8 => 1.45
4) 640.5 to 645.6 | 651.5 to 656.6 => 2.23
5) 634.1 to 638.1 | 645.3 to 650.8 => 0.94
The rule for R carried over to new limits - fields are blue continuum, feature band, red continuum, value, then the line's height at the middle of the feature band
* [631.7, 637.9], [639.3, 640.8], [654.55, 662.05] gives 0.179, 21.7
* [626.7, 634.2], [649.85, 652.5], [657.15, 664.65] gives 0.161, 20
